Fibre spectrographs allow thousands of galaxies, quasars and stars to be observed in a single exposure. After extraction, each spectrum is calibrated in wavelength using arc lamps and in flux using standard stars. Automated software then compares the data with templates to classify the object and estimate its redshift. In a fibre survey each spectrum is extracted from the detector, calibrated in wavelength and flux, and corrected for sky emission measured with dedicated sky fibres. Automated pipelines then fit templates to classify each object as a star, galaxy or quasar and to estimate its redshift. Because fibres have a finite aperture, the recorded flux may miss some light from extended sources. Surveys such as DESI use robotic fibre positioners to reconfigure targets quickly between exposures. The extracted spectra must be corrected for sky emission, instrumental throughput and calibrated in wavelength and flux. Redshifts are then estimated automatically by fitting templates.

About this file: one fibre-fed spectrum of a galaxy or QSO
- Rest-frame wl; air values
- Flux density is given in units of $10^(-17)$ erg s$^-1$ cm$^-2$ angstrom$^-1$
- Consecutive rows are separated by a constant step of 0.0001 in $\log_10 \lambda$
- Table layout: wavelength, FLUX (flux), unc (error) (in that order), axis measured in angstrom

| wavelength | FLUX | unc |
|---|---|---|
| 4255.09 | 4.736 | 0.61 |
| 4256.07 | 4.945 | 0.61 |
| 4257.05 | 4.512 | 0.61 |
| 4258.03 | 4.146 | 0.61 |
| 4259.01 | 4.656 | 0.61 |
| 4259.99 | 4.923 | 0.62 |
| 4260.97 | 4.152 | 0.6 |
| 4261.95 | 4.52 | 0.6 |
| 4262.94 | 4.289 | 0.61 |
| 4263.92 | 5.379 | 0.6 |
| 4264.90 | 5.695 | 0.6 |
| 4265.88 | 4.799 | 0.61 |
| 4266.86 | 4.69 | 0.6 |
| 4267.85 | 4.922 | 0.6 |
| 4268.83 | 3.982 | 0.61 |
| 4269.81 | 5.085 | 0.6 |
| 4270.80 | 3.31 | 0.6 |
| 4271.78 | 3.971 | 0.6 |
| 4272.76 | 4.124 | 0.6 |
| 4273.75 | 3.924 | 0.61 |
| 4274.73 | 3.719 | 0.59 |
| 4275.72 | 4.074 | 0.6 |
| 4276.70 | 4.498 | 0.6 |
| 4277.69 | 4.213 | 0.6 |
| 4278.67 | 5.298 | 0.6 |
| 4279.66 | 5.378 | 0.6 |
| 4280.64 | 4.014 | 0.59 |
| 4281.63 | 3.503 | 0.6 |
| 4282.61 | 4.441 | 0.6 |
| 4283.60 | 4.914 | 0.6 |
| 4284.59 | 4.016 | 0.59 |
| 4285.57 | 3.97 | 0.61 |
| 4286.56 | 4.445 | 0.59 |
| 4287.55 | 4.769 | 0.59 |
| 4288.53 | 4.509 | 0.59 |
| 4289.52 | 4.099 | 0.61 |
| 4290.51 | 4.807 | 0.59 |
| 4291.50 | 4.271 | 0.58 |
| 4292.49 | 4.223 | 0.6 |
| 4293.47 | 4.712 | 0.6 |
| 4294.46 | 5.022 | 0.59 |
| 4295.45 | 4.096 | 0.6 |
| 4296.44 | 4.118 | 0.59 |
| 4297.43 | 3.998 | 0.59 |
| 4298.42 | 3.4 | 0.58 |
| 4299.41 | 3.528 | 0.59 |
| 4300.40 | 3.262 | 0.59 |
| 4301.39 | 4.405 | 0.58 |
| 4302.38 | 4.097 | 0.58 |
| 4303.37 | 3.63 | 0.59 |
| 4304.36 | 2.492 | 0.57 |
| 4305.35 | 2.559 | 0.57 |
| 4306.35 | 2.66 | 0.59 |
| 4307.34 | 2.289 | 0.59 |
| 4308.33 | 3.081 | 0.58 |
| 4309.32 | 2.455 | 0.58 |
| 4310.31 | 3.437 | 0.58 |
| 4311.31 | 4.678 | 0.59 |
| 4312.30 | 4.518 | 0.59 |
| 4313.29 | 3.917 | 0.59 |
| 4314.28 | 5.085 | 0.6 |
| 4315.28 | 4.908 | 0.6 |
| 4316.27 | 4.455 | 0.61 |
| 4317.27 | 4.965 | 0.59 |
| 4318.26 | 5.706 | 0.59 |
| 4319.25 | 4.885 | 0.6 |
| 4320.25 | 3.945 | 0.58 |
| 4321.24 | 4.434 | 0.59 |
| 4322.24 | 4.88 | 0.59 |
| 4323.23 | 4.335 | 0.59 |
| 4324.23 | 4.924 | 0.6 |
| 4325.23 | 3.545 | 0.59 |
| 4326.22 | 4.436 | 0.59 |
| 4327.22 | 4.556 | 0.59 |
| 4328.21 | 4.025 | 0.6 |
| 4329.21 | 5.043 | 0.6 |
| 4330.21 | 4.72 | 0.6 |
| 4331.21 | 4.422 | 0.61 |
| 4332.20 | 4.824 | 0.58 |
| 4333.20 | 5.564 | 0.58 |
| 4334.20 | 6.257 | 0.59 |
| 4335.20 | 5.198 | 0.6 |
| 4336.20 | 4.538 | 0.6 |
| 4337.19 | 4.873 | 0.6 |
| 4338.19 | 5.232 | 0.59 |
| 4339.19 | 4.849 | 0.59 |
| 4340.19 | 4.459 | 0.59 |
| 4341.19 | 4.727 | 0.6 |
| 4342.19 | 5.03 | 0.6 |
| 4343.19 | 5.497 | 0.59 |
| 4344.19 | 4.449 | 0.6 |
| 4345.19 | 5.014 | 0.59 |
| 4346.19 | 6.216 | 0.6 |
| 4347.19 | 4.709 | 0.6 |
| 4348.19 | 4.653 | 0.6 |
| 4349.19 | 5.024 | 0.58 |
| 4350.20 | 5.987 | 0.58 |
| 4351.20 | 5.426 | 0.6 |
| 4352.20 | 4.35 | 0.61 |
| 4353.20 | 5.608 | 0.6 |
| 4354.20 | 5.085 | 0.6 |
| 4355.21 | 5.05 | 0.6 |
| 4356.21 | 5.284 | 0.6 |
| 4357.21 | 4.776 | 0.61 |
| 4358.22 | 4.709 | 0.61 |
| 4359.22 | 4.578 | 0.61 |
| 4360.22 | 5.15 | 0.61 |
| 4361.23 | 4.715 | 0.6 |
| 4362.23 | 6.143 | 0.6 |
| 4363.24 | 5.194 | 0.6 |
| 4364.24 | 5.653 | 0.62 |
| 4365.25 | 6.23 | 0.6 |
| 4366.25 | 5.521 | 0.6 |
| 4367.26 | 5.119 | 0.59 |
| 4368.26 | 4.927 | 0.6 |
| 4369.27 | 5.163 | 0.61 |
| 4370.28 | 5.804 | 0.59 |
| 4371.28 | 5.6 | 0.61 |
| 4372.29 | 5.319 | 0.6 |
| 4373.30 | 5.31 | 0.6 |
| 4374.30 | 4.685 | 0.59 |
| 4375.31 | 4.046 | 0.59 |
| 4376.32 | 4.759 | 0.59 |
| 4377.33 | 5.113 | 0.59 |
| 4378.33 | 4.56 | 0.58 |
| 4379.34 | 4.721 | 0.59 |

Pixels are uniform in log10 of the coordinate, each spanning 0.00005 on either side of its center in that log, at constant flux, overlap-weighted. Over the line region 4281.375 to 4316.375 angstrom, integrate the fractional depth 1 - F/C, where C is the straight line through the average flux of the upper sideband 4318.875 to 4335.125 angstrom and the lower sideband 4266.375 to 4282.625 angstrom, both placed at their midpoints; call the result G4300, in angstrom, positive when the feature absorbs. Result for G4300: 4.0 angstrom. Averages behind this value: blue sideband 4.3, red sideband 4.68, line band 3.96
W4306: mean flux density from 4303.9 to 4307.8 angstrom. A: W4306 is 2.5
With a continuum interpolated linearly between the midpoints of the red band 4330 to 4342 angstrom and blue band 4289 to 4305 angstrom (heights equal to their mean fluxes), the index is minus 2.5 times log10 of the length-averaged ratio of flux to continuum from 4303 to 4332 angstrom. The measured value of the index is 0.106 mag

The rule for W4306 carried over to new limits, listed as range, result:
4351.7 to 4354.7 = 5.02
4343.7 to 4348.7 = 5.01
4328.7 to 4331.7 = 4.71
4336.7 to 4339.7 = 4.98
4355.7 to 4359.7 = 4.84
